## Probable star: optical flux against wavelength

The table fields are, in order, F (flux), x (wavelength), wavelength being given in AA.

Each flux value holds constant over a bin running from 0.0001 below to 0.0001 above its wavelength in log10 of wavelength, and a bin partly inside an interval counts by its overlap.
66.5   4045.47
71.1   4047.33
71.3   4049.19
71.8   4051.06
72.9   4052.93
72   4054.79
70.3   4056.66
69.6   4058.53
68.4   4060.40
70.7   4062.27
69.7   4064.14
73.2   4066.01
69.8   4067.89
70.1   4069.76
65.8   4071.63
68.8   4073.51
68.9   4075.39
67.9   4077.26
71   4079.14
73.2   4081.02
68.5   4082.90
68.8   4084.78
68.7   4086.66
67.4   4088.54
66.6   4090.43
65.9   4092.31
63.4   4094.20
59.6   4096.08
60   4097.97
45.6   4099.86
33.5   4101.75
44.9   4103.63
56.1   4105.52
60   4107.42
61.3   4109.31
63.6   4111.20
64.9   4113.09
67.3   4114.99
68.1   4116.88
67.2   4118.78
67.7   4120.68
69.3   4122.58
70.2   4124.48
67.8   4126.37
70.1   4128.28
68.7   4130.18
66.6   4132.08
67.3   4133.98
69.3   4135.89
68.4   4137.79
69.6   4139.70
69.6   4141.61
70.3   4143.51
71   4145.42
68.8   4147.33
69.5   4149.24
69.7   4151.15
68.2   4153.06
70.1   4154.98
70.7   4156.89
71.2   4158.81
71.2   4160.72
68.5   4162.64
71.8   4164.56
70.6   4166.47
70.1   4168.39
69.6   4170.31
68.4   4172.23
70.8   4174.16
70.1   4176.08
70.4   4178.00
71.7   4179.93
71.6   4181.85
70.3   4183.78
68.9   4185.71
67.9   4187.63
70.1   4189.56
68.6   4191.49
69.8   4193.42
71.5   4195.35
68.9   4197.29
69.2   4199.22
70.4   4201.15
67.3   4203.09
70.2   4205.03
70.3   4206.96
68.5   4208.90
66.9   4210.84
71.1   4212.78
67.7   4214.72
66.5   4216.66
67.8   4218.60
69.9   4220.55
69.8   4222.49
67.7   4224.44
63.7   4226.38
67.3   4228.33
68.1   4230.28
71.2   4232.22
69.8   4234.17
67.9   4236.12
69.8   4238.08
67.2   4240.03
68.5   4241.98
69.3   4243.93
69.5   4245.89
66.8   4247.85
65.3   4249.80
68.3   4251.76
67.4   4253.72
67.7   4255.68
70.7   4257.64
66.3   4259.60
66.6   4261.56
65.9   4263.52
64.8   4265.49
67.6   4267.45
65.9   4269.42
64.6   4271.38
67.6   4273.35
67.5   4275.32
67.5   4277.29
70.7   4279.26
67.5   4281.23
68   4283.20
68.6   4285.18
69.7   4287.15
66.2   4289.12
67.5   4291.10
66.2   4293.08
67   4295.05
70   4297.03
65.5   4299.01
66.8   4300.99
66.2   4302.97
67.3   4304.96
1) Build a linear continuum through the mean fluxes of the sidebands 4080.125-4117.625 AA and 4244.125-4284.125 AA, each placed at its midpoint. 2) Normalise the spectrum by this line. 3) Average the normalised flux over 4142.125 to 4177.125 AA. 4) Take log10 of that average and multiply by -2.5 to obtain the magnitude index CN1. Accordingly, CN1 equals -0.11 mag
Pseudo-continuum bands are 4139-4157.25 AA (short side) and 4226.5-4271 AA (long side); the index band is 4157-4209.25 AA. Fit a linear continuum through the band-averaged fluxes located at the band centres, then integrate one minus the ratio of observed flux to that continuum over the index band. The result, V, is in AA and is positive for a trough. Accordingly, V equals -0.7 AA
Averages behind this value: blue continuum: 69.7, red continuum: 67.7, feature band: 69.9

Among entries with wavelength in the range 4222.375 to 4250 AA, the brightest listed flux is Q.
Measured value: 71.2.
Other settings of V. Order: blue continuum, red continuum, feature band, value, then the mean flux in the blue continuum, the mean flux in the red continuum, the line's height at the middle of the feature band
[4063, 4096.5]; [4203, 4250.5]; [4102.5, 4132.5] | 1.74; 68.3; 68.4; 68.3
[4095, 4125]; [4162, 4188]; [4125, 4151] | -1.94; 59.8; 70.1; 64.3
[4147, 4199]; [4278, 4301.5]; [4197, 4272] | 0.90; 70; 67.8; 68.8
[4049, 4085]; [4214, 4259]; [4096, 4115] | 3.90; 70.1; 68.2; 69.7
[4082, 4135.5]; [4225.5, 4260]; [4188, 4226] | -1.24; 63.2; 68.1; 66.8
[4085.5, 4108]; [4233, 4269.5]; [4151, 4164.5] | -1.85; 57.7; 67.7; 61.6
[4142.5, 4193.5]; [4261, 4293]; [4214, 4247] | 0.04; 70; 67.2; 68.4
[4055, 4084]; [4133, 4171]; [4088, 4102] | 2.23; 69.8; 69.8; 69.8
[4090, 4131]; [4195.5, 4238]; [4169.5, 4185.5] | -1.01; 61.8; 68.6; 66.1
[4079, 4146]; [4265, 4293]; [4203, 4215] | -0.50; 64.7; 67.4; 66.3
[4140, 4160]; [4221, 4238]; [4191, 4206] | -0.12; 69.9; 68.3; 68.9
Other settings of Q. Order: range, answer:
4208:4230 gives 71.1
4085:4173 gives 71.8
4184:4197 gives 71.5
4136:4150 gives 71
